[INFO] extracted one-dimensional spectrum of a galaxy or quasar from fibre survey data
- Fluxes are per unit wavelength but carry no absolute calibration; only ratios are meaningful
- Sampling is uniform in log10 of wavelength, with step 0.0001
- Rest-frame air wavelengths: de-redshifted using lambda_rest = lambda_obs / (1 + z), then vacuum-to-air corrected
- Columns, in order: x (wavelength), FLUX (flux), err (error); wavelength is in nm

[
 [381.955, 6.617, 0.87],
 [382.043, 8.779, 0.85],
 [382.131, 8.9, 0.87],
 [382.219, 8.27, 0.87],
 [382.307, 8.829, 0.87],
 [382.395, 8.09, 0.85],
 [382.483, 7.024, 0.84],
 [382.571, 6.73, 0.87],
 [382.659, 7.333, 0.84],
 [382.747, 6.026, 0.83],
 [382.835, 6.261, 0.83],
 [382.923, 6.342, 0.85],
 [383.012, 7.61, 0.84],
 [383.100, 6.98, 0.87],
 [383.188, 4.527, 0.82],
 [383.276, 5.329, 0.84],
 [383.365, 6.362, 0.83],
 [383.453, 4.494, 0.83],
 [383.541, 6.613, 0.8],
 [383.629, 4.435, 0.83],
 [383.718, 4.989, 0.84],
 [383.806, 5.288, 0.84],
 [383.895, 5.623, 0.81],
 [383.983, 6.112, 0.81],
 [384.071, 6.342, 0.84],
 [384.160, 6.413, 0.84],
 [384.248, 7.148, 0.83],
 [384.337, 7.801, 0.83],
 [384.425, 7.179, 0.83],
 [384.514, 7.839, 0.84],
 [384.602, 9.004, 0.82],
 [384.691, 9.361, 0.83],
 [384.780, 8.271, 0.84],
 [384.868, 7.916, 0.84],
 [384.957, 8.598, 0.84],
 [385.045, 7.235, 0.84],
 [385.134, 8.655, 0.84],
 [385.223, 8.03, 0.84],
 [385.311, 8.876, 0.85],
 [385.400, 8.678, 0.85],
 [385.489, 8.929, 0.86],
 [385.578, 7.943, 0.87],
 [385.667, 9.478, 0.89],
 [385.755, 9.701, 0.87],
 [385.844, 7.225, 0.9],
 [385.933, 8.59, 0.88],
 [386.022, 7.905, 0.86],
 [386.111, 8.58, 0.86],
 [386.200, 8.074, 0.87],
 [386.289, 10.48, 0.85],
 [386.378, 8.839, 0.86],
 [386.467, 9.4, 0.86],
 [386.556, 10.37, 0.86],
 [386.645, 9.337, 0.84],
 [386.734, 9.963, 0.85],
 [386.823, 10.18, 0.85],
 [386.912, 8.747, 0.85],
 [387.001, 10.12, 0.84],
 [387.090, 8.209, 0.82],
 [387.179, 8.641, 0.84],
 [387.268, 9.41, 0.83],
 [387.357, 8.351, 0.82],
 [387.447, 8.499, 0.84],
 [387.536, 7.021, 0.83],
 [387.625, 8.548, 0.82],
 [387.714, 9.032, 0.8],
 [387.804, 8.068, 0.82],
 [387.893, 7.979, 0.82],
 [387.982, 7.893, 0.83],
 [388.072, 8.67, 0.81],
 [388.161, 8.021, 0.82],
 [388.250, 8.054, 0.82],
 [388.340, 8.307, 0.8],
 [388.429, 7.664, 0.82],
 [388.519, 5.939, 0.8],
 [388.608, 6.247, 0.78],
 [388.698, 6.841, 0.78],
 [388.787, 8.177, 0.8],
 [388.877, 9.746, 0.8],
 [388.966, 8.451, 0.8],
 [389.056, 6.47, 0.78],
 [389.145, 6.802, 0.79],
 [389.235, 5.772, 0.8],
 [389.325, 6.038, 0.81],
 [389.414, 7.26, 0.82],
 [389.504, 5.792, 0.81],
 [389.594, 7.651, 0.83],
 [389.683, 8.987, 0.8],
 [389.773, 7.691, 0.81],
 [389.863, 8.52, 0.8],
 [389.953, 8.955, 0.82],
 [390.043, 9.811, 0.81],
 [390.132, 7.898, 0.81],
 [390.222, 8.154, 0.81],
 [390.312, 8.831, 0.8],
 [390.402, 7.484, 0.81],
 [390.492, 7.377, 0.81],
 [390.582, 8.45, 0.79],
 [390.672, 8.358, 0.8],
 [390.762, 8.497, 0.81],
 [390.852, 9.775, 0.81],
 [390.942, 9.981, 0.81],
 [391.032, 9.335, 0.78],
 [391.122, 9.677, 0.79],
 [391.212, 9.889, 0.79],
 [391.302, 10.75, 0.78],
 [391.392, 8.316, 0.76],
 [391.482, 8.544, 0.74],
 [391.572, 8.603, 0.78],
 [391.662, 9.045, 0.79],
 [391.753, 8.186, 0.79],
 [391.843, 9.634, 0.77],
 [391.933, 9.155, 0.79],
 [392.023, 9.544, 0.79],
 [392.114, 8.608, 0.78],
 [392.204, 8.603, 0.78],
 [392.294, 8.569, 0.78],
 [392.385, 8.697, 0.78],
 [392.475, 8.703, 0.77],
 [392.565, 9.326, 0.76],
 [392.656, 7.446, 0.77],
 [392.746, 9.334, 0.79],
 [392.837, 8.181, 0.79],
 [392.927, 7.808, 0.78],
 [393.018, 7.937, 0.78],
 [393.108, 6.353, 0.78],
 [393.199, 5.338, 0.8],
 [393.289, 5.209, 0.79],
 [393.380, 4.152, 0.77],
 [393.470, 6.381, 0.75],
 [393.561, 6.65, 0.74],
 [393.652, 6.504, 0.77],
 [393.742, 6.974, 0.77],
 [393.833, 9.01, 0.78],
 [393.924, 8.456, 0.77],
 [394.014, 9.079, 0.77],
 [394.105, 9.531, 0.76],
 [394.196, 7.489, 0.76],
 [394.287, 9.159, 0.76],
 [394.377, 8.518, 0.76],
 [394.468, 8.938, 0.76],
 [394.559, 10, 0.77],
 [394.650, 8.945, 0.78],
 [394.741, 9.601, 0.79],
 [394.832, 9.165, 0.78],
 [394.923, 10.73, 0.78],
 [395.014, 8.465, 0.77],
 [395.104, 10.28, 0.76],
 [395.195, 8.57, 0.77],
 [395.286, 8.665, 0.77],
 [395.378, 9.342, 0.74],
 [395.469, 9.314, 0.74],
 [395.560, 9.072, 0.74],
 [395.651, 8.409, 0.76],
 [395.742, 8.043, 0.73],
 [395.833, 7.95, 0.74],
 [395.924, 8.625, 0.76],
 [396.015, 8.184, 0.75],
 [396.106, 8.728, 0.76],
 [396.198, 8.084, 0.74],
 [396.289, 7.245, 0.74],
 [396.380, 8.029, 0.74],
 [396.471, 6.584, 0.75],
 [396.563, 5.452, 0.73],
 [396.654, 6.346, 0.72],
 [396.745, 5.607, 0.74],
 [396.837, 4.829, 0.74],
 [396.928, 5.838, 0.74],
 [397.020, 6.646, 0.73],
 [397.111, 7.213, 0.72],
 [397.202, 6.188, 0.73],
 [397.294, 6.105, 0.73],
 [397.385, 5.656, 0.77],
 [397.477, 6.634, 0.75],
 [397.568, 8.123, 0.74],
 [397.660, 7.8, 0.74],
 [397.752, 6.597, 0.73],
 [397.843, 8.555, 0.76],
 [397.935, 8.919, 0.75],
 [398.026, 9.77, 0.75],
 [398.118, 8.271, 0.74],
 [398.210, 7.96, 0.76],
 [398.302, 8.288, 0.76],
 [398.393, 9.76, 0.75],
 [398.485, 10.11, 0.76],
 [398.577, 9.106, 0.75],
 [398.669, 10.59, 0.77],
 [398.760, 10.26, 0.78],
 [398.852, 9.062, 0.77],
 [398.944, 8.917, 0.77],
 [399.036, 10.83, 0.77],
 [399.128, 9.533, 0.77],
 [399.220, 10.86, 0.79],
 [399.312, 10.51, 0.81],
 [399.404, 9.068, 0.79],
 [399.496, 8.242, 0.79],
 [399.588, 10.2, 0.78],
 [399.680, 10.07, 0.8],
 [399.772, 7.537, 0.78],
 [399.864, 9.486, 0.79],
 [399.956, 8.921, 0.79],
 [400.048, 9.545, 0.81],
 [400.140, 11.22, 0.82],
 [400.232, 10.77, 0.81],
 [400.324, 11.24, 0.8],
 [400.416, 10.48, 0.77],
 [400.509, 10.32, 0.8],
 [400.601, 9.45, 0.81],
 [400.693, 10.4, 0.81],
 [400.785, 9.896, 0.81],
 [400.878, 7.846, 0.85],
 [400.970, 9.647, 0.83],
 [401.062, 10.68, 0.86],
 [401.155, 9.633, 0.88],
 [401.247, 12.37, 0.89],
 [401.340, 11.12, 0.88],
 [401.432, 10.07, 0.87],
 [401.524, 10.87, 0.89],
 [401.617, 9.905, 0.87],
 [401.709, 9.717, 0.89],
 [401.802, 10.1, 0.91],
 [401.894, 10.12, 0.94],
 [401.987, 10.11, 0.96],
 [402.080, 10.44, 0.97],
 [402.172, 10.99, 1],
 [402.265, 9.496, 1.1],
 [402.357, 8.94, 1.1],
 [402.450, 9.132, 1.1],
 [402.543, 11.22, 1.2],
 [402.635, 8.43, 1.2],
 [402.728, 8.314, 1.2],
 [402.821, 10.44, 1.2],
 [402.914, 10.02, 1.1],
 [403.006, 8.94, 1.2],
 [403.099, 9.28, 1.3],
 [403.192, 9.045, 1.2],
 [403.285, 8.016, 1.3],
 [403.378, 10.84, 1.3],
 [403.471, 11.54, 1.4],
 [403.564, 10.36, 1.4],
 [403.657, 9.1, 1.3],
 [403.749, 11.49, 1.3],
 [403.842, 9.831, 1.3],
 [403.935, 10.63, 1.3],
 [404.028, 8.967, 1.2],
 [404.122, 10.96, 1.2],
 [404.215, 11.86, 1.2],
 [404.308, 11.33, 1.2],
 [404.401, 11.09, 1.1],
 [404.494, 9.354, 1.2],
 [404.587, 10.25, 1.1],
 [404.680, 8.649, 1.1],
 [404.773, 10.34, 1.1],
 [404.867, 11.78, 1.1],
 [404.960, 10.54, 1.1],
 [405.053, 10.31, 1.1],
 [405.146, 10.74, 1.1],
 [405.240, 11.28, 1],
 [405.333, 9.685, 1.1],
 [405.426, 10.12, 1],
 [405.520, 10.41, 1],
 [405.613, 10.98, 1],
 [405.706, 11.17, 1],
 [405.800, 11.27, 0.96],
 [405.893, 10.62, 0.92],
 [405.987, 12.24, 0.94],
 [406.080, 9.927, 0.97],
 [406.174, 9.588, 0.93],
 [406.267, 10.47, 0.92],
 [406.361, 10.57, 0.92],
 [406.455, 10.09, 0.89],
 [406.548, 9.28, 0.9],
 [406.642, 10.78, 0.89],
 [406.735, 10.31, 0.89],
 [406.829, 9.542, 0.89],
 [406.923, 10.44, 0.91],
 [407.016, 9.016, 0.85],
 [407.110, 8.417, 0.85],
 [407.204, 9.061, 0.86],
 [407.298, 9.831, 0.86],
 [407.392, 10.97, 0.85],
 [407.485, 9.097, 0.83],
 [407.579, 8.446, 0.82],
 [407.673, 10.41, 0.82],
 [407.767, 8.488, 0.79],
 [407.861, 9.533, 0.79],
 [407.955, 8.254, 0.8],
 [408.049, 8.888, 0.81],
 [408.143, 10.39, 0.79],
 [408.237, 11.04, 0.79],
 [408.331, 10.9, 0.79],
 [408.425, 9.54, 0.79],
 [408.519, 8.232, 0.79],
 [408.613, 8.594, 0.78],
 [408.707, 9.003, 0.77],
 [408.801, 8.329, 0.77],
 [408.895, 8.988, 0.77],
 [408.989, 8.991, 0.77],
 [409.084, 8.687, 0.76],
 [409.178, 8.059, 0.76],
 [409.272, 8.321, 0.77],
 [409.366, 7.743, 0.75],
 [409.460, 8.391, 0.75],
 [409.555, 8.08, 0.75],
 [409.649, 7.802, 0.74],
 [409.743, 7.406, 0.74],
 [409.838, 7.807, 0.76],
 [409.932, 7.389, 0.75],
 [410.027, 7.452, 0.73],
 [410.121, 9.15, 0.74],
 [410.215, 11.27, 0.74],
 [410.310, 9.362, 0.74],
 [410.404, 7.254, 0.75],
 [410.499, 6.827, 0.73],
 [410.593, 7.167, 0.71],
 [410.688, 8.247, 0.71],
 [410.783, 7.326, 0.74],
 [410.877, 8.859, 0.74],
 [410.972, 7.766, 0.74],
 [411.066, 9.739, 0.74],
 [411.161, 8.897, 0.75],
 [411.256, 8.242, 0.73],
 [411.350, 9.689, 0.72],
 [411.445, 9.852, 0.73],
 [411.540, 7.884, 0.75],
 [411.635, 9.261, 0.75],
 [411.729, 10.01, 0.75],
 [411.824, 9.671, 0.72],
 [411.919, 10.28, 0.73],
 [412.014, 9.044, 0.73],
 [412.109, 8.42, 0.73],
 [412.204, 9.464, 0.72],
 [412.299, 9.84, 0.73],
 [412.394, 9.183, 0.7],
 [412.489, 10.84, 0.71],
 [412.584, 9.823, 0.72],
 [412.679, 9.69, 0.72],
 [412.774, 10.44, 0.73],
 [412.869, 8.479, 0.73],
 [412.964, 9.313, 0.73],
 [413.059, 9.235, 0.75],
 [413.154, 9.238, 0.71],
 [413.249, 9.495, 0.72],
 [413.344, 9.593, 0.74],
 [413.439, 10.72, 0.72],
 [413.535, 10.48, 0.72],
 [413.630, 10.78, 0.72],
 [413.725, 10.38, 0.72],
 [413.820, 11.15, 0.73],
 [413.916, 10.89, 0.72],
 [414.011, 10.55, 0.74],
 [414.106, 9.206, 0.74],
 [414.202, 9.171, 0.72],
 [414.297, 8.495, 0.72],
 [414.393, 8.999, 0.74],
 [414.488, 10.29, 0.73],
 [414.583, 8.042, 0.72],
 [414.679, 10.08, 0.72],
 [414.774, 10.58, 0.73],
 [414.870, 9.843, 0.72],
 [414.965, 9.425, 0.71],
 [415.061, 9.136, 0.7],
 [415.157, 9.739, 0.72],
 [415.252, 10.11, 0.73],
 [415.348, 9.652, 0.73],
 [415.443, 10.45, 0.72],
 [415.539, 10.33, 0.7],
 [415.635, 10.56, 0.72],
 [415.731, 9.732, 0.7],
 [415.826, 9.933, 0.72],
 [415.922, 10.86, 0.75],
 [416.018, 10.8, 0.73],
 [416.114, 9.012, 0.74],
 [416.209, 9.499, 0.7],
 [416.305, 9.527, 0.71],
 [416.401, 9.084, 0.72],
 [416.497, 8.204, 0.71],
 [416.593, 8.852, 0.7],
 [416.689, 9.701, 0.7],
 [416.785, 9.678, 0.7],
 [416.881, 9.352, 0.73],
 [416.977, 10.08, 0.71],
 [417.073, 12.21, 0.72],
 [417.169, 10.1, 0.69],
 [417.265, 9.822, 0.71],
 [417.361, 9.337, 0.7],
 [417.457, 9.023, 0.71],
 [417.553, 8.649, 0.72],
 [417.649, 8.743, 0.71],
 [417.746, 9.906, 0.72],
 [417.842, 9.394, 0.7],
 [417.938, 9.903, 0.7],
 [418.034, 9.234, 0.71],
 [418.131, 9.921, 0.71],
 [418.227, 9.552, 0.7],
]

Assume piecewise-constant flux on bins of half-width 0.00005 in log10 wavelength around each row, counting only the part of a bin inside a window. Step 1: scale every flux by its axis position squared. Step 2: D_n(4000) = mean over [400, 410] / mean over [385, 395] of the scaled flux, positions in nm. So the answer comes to 1.3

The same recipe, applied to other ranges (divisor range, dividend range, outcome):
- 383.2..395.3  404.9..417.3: 1.30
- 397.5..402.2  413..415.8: 1.10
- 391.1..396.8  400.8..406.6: 1.30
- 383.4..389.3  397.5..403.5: 1.30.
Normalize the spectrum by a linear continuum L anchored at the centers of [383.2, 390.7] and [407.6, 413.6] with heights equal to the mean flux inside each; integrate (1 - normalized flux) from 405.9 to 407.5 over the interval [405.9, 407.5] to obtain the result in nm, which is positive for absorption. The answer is -0.217 nm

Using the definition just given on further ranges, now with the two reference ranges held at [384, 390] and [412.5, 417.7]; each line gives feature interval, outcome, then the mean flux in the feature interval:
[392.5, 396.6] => 0.23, 8.13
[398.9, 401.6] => -0.32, 9.99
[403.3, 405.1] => -0.25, 10.4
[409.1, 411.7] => 0.31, 8.36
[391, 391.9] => -0.08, 9.2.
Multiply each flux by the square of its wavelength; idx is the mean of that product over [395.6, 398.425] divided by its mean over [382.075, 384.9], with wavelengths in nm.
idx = 1.16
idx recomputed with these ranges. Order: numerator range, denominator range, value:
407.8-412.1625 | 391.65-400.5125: 1.11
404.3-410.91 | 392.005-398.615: 1.26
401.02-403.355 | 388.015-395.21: 1.27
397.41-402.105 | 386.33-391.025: 1.23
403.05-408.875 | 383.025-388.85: 1.41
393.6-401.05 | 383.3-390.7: 1.15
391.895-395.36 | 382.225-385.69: 1.22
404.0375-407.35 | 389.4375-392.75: 1.28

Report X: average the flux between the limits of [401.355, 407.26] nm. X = 10.1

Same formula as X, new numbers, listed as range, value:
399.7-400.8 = 9.95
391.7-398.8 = 8.08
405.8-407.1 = 10.2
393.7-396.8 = 8.42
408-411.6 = 8.62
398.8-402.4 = 9.97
